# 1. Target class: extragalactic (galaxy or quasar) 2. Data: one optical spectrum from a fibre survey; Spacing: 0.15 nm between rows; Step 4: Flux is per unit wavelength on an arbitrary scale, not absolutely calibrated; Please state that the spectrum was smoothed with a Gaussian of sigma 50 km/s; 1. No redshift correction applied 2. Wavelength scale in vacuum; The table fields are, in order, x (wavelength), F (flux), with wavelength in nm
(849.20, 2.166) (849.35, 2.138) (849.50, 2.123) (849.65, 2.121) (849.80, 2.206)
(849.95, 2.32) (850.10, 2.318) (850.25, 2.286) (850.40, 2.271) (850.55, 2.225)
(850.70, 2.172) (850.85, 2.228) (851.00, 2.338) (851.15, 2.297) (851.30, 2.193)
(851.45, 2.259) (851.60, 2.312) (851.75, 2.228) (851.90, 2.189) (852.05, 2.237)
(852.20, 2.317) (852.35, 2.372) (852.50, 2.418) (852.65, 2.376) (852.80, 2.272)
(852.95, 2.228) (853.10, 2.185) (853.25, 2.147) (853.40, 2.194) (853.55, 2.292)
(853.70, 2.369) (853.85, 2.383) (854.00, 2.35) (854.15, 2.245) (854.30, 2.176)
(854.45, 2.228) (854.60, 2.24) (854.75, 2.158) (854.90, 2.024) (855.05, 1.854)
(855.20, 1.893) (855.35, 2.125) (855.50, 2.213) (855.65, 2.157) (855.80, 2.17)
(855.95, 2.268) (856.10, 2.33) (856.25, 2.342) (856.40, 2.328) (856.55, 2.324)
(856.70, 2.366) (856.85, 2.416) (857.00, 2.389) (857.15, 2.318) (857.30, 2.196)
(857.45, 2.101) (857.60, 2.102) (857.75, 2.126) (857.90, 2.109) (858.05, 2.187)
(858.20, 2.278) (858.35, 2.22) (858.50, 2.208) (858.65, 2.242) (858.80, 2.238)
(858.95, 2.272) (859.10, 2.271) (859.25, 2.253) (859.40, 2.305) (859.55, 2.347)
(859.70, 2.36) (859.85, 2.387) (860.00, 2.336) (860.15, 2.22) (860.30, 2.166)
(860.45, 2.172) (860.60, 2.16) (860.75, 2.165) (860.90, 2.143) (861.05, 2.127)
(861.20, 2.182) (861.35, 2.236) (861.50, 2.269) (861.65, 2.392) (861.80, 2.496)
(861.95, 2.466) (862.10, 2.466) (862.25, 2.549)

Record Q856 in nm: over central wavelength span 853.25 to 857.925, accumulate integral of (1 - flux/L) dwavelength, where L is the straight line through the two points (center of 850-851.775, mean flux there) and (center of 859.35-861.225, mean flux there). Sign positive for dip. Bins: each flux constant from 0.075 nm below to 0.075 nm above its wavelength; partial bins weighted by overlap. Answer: 0.06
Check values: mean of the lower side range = 2.26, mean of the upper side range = 2.24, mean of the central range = 2.22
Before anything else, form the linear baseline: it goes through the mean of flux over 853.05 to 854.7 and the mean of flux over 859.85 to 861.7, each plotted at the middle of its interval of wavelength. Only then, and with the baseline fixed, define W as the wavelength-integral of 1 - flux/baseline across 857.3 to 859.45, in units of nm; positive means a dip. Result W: 0.02 nm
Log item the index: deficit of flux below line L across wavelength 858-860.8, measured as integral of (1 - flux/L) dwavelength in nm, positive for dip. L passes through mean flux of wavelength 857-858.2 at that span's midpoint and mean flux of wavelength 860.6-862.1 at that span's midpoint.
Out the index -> -0.03 nm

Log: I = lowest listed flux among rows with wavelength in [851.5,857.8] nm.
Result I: 1.854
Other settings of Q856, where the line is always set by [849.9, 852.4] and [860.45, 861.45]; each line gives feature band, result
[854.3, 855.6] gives 0.08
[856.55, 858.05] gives -0.02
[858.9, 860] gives -0.07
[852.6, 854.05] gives -0.02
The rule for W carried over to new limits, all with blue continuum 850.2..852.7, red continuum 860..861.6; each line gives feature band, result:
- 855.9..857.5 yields -0.06 nm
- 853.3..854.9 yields 0.00 nm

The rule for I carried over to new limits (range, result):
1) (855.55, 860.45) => 2.101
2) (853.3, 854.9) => 2.024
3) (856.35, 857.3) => 2.196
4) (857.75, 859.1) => 2.109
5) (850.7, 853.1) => 2.172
